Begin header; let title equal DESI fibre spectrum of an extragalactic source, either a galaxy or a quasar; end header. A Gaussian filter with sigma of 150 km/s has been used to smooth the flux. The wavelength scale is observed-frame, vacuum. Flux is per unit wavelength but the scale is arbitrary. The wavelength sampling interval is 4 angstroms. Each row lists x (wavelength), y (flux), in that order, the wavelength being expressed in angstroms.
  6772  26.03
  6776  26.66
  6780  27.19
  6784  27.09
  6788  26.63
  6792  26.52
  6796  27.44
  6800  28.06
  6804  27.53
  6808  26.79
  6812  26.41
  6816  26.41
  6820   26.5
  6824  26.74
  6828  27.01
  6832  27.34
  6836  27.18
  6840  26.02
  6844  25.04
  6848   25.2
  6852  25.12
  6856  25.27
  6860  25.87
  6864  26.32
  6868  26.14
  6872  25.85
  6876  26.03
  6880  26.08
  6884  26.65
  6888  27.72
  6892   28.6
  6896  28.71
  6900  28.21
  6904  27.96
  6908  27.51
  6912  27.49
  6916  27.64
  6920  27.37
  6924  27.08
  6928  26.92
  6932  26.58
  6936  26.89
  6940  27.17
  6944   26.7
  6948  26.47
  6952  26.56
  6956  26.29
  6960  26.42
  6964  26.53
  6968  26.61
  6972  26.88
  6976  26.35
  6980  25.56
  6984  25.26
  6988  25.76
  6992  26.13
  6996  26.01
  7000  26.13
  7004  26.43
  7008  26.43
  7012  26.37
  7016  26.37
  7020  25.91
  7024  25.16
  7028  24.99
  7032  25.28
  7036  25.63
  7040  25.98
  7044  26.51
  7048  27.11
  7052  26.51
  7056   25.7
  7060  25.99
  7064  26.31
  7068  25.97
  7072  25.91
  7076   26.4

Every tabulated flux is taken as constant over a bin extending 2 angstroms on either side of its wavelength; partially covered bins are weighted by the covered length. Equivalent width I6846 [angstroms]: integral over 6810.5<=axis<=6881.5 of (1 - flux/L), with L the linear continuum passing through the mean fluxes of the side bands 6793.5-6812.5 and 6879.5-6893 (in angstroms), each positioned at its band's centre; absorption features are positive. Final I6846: 3.0 angstroms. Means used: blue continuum 27.3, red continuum 27.3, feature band 26.1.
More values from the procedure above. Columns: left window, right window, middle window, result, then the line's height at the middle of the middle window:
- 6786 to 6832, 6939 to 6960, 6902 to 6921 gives -0.7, 26.7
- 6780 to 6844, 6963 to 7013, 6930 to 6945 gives -0.3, 26.4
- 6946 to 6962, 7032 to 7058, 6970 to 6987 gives 0.2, 26.4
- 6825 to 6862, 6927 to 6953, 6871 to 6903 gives -1.1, 26.4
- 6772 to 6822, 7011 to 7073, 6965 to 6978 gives -0.2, 26.2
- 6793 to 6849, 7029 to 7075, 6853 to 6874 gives 0.6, 26.6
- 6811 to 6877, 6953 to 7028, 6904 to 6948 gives -1.7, 26.1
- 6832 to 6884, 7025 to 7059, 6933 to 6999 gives -1.0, 25.9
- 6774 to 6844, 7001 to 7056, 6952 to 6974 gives -0.2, 26.3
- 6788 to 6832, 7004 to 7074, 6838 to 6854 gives 0.9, 26.8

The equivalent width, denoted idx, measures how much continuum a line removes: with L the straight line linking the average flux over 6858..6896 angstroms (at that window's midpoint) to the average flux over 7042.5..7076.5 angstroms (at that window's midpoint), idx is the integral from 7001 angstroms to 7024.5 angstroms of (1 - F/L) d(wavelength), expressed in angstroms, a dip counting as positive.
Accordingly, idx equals 0.2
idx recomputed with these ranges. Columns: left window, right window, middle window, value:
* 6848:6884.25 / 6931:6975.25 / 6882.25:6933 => -2.7 angstroms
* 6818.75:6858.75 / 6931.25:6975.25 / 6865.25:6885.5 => 0.1 angstroms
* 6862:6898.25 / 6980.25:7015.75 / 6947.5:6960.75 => 0.0 angstroms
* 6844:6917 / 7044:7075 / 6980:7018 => 0.5 angstroms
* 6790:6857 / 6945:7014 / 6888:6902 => -1.1 angstroms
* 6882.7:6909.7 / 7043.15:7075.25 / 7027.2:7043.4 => 0.6 angstroms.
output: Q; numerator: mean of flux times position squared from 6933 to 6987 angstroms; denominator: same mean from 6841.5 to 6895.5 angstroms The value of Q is 1.03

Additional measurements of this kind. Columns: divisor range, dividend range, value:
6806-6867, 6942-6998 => 1.04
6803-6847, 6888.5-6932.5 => 1.07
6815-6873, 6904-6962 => 1.06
